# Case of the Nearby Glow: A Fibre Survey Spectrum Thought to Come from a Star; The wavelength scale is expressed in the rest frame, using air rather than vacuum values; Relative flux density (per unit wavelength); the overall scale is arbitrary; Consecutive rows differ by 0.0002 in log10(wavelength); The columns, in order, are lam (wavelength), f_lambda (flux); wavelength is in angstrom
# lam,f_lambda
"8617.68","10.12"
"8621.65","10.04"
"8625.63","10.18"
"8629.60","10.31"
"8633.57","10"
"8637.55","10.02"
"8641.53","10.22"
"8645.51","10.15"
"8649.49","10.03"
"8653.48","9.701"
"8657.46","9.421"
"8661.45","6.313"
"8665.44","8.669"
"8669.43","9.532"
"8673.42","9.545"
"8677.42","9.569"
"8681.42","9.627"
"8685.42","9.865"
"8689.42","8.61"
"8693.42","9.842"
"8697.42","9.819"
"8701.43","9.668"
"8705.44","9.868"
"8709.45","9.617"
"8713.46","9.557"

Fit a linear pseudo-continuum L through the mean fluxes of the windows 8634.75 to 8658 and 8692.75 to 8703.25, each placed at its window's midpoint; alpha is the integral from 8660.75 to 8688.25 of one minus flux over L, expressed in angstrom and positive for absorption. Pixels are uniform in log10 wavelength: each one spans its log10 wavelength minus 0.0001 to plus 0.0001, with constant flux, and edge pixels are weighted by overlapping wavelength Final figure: 2.0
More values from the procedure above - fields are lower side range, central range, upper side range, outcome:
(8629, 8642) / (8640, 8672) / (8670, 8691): 1.9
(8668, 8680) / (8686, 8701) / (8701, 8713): 0.2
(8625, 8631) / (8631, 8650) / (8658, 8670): -1.2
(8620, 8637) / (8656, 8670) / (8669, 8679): 1.9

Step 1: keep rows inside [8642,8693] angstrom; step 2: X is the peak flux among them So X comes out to 10.15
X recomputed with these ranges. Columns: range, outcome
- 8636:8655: 10.22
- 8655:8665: 9.421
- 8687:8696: 9.842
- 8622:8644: 10.31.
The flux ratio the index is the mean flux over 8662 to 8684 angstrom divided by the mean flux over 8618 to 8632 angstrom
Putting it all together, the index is 0.9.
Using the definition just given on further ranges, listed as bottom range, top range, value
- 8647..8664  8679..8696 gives 1.07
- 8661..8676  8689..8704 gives 1.09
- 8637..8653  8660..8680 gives 0.88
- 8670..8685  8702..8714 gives 1.01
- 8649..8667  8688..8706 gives 1.10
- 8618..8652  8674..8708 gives 0.95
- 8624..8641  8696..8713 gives 0.96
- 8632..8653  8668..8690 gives 0.95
